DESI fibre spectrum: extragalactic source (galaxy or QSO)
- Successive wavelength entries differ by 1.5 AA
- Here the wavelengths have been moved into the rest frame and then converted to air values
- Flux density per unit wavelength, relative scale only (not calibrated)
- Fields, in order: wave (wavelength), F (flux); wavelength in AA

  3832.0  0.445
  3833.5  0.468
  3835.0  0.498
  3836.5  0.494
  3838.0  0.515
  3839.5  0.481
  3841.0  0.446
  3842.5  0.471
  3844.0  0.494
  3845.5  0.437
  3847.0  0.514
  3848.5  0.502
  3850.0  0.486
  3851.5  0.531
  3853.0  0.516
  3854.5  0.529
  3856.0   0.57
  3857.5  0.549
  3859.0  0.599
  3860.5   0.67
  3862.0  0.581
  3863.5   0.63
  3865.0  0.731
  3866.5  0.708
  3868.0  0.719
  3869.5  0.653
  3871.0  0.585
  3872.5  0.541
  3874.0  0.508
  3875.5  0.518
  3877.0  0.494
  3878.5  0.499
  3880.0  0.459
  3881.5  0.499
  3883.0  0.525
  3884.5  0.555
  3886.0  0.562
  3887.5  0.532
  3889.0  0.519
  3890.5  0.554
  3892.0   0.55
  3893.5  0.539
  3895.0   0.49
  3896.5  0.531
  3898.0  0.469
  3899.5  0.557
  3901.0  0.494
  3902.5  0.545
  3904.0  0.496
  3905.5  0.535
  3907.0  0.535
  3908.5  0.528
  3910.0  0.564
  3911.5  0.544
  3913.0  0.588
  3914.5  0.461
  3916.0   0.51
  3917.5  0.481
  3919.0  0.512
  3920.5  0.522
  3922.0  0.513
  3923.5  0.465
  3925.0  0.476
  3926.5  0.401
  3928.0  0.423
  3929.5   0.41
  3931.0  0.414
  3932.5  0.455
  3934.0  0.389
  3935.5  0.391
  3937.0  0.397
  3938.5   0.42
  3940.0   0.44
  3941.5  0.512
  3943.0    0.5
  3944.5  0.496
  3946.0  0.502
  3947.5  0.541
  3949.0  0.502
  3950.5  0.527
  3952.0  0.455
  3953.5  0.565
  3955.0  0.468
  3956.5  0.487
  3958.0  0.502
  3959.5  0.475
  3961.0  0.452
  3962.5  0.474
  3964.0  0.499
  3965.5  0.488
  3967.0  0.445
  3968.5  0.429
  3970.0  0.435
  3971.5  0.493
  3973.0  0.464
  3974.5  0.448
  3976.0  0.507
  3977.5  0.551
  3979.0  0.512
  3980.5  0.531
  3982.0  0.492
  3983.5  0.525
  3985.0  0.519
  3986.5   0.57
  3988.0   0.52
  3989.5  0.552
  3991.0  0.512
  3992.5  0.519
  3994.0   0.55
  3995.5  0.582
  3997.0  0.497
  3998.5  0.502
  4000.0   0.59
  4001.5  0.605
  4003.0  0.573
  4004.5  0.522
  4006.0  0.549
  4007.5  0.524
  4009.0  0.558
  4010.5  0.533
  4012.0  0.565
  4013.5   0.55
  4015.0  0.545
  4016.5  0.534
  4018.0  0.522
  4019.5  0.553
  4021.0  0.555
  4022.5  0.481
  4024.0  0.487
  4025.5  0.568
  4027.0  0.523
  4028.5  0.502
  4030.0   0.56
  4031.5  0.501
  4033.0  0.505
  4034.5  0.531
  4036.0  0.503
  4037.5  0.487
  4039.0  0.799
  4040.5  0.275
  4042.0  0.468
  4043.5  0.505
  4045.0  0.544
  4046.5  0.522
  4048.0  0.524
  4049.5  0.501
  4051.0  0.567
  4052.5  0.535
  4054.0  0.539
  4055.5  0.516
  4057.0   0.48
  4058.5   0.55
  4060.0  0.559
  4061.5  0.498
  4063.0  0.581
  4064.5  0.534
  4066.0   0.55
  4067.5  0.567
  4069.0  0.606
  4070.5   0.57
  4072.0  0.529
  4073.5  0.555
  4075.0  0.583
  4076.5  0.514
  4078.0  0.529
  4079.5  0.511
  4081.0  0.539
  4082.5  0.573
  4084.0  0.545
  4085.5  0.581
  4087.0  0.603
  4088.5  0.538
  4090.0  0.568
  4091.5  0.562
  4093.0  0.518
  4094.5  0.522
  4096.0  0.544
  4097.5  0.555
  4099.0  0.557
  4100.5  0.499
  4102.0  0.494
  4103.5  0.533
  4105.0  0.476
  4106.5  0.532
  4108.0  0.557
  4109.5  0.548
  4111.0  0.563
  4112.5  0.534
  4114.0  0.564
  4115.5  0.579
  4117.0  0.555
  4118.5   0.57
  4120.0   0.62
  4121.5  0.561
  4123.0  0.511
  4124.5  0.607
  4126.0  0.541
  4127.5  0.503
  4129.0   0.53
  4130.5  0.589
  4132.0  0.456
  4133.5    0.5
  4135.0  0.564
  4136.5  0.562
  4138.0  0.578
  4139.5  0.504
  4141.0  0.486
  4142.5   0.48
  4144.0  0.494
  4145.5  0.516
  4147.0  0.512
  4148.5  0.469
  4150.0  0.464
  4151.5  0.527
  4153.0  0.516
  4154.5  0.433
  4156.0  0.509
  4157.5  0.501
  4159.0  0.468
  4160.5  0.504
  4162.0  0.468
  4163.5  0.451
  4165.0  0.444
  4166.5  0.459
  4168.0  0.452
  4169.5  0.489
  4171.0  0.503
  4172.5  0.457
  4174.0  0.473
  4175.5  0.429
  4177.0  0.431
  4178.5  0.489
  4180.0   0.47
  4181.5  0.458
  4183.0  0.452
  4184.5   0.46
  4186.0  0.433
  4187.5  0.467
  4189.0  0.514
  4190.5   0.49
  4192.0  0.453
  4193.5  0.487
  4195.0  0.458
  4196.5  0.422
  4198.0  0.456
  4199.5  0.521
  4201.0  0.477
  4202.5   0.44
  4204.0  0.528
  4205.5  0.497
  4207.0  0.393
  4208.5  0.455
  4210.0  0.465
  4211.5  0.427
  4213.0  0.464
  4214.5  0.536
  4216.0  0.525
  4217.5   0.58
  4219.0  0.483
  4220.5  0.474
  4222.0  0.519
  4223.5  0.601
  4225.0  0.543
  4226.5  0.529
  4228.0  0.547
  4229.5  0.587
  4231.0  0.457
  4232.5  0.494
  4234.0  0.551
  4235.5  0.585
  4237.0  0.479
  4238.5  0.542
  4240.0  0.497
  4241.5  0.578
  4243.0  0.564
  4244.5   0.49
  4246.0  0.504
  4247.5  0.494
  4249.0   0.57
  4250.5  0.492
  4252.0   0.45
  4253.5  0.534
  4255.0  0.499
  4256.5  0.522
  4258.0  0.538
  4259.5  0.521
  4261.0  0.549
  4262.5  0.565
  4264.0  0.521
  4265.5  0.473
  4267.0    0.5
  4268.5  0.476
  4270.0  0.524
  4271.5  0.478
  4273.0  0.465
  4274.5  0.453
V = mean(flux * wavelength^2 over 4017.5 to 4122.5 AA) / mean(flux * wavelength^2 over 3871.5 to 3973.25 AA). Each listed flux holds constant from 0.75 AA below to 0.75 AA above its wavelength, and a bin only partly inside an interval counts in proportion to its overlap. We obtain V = 1.18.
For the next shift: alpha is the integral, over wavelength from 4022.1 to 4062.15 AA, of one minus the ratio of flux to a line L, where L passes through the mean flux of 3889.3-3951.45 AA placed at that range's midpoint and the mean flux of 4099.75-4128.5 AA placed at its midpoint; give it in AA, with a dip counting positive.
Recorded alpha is 0.4 AA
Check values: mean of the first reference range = 0.492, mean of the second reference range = 0.544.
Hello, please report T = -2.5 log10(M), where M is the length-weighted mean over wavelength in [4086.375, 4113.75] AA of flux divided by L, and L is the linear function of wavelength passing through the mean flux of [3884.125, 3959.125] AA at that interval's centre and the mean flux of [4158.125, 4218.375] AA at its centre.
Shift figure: -0.128 mag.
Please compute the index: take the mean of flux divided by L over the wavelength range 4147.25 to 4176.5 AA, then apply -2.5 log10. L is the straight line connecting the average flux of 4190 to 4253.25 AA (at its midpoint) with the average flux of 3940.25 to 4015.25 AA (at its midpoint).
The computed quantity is 0.07 mag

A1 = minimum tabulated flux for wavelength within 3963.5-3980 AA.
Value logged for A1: 0.429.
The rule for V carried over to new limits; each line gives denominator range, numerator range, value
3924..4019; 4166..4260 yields 1.12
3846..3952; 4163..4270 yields 1.12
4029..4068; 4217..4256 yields 1.09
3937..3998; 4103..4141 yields 1.18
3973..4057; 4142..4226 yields 0.99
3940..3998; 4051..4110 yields 1.14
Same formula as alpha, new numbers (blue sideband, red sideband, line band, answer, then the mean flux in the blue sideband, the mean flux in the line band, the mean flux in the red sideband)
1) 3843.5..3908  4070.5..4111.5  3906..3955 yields 5.67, 0.547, 0.483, 0.542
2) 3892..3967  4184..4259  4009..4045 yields -2.34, 0.489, 0.525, 0.502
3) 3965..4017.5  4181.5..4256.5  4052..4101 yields -3.07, 0.523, 0.546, 0.499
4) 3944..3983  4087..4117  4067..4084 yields -0.66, 0.49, 0.552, 0.541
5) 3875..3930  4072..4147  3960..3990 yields 1.50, 0.51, 0.495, 0.54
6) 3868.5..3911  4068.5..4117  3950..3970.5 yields 2.20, 0.531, 0.479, 0.546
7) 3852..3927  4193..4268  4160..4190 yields 2.82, 0.543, 0.465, 0.508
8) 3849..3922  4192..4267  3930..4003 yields 5.85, 0.547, 0.494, 0.507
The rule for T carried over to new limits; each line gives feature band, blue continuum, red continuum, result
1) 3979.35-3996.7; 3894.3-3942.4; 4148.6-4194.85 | -0.11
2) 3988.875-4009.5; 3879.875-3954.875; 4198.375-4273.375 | -0.09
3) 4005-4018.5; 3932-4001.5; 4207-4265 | -0.09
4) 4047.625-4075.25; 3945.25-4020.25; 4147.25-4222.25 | -0.09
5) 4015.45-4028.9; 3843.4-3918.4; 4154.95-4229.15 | -0.02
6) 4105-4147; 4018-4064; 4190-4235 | -0.06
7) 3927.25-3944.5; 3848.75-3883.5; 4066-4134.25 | 0.28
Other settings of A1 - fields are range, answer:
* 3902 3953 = 0.389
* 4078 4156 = 0.433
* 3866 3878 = 0.494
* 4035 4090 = 0.275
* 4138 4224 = 0.393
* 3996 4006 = 0.497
